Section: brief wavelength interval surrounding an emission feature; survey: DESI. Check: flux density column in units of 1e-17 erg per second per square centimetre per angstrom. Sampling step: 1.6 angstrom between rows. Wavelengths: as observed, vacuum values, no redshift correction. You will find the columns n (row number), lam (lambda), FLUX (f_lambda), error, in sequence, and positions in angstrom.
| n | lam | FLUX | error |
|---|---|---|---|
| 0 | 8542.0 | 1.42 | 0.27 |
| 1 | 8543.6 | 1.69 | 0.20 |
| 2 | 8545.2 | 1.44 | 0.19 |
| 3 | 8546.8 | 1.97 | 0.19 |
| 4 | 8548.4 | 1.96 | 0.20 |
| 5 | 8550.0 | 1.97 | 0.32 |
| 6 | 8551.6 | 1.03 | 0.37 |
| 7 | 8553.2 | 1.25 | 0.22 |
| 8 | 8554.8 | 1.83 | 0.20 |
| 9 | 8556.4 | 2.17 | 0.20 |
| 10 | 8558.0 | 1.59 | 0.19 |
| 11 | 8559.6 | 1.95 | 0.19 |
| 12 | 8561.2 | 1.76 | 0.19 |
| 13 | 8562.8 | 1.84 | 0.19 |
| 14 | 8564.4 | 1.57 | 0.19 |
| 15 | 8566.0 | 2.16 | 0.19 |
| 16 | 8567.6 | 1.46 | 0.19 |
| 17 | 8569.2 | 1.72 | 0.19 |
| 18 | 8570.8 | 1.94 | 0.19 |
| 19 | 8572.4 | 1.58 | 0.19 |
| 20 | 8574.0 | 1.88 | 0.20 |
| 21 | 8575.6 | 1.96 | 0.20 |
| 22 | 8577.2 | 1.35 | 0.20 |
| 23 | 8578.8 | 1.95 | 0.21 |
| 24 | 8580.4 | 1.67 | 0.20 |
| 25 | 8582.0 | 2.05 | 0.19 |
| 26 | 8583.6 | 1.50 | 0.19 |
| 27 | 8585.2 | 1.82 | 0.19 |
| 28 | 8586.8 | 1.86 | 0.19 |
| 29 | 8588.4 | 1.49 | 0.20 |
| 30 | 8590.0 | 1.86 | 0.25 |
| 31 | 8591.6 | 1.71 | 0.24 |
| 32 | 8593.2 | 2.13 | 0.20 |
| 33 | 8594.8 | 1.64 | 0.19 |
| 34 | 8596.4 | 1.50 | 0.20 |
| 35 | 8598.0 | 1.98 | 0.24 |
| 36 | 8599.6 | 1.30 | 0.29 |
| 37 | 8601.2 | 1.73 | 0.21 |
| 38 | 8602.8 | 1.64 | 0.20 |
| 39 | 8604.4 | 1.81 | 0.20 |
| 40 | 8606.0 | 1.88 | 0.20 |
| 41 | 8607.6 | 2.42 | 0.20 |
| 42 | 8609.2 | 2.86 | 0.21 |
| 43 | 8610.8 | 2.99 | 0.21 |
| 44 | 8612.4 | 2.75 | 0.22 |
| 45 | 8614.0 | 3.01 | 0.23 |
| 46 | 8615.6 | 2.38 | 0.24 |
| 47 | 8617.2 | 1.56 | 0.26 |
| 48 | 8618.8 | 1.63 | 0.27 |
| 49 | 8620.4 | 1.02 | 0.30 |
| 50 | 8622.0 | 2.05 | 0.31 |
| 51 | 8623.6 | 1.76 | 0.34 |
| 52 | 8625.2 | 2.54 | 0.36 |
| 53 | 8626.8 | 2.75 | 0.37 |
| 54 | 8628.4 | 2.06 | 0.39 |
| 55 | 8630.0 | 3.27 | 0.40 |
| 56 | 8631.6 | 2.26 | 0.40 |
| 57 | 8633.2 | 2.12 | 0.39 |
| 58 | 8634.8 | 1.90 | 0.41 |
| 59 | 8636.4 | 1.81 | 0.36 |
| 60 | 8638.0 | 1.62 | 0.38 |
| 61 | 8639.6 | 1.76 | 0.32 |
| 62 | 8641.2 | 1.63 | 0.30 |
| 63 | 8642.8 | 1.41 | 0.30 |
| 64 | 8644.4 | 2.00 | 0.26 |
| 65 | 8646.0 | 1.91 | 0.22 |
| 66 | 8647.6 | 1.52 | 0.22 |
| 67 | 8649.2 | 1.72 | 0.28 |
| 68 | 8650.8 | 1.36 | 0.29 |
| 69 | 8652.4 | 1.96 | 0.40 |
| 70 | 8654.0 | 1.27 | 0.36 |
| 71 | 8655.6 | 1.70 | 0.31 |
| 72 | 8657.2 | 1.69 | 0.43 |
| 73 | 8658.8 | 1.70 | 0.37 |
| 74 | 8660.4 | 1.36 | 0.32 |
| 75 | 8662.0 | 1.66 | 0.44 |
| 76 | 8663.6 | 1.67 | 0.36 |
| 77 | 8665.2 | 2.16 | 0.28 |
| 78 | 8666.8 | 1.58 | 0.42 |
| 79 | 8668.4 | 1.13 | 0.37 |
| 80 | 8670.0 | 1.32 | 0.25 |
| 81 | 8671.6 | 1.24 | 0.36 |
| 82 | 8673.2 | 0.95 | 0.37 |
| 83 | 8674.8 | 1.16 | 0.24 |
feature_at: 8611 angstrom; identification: [S II]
